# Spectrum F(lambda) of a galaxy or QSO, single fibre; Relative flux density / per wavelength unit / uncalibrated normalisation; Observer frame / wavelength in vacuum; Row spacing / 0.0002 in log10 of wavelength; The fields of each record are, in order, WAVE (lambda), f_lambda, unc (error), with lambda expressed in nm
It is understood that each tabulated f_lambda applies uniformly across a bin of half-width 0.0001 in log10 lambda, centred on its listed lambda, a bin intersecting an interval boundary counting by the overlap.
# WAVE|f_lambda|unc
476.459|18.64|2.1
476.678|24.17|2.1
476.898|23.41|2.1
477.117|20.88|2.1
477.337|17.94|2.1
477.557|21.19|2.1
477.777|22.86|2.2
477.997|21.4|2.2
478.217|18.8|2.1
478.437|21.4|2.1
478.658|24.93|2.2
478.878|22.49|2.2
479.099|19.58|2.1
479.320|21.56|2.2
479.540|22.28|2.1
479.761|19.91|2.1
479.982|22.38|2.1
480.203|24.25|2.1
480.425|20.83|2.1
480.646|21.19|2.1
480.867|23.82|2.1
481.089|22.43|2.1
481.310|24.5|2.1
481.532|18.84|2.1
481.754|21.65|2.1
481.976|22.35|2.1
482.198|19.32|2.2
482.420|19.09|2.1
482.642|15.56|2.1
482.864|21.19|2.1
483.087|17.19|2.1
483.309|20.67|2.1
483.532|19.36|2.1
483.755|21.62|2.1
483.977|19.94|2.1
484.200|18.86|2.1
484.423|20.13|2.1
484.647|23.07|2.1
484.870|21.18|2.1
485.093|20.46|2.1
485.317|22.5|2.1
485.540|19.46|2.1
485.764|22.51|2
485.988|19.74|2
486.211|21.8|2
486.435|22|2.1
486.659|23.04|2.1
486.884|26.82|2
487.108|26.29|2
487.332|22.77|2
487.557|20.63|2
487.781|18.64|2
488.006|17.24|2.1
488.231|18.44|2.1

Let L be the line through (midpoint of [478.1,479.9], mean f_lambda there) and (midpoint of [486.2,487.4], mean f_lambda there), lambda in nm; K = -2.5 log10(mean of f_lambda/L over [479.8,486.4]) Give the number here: 0.09 mag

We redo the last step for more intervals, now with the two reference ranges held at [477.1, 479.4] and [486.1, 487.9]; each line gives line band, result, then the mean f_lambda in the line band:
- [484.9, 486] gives 0.070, 21.1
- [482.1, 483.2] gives 0.188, 18.5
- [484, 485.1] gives 0.081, 20.7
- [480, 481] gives -0.045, 22.5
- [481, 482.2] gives 0.004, 21.7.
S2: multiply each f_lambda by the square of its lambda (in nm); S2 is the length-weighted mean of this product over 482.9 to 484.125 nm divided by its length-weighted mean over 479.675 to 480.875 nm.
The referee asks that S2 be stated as 0.9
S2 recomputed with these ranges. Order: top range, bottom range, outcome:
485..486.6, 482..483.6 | 1.13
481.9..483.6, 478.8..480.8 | 0.90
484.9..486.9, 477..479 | 1.06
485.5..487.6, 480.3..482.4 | 1.07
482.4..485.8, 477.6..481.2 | 0.94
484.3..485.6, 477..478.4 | 1.06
